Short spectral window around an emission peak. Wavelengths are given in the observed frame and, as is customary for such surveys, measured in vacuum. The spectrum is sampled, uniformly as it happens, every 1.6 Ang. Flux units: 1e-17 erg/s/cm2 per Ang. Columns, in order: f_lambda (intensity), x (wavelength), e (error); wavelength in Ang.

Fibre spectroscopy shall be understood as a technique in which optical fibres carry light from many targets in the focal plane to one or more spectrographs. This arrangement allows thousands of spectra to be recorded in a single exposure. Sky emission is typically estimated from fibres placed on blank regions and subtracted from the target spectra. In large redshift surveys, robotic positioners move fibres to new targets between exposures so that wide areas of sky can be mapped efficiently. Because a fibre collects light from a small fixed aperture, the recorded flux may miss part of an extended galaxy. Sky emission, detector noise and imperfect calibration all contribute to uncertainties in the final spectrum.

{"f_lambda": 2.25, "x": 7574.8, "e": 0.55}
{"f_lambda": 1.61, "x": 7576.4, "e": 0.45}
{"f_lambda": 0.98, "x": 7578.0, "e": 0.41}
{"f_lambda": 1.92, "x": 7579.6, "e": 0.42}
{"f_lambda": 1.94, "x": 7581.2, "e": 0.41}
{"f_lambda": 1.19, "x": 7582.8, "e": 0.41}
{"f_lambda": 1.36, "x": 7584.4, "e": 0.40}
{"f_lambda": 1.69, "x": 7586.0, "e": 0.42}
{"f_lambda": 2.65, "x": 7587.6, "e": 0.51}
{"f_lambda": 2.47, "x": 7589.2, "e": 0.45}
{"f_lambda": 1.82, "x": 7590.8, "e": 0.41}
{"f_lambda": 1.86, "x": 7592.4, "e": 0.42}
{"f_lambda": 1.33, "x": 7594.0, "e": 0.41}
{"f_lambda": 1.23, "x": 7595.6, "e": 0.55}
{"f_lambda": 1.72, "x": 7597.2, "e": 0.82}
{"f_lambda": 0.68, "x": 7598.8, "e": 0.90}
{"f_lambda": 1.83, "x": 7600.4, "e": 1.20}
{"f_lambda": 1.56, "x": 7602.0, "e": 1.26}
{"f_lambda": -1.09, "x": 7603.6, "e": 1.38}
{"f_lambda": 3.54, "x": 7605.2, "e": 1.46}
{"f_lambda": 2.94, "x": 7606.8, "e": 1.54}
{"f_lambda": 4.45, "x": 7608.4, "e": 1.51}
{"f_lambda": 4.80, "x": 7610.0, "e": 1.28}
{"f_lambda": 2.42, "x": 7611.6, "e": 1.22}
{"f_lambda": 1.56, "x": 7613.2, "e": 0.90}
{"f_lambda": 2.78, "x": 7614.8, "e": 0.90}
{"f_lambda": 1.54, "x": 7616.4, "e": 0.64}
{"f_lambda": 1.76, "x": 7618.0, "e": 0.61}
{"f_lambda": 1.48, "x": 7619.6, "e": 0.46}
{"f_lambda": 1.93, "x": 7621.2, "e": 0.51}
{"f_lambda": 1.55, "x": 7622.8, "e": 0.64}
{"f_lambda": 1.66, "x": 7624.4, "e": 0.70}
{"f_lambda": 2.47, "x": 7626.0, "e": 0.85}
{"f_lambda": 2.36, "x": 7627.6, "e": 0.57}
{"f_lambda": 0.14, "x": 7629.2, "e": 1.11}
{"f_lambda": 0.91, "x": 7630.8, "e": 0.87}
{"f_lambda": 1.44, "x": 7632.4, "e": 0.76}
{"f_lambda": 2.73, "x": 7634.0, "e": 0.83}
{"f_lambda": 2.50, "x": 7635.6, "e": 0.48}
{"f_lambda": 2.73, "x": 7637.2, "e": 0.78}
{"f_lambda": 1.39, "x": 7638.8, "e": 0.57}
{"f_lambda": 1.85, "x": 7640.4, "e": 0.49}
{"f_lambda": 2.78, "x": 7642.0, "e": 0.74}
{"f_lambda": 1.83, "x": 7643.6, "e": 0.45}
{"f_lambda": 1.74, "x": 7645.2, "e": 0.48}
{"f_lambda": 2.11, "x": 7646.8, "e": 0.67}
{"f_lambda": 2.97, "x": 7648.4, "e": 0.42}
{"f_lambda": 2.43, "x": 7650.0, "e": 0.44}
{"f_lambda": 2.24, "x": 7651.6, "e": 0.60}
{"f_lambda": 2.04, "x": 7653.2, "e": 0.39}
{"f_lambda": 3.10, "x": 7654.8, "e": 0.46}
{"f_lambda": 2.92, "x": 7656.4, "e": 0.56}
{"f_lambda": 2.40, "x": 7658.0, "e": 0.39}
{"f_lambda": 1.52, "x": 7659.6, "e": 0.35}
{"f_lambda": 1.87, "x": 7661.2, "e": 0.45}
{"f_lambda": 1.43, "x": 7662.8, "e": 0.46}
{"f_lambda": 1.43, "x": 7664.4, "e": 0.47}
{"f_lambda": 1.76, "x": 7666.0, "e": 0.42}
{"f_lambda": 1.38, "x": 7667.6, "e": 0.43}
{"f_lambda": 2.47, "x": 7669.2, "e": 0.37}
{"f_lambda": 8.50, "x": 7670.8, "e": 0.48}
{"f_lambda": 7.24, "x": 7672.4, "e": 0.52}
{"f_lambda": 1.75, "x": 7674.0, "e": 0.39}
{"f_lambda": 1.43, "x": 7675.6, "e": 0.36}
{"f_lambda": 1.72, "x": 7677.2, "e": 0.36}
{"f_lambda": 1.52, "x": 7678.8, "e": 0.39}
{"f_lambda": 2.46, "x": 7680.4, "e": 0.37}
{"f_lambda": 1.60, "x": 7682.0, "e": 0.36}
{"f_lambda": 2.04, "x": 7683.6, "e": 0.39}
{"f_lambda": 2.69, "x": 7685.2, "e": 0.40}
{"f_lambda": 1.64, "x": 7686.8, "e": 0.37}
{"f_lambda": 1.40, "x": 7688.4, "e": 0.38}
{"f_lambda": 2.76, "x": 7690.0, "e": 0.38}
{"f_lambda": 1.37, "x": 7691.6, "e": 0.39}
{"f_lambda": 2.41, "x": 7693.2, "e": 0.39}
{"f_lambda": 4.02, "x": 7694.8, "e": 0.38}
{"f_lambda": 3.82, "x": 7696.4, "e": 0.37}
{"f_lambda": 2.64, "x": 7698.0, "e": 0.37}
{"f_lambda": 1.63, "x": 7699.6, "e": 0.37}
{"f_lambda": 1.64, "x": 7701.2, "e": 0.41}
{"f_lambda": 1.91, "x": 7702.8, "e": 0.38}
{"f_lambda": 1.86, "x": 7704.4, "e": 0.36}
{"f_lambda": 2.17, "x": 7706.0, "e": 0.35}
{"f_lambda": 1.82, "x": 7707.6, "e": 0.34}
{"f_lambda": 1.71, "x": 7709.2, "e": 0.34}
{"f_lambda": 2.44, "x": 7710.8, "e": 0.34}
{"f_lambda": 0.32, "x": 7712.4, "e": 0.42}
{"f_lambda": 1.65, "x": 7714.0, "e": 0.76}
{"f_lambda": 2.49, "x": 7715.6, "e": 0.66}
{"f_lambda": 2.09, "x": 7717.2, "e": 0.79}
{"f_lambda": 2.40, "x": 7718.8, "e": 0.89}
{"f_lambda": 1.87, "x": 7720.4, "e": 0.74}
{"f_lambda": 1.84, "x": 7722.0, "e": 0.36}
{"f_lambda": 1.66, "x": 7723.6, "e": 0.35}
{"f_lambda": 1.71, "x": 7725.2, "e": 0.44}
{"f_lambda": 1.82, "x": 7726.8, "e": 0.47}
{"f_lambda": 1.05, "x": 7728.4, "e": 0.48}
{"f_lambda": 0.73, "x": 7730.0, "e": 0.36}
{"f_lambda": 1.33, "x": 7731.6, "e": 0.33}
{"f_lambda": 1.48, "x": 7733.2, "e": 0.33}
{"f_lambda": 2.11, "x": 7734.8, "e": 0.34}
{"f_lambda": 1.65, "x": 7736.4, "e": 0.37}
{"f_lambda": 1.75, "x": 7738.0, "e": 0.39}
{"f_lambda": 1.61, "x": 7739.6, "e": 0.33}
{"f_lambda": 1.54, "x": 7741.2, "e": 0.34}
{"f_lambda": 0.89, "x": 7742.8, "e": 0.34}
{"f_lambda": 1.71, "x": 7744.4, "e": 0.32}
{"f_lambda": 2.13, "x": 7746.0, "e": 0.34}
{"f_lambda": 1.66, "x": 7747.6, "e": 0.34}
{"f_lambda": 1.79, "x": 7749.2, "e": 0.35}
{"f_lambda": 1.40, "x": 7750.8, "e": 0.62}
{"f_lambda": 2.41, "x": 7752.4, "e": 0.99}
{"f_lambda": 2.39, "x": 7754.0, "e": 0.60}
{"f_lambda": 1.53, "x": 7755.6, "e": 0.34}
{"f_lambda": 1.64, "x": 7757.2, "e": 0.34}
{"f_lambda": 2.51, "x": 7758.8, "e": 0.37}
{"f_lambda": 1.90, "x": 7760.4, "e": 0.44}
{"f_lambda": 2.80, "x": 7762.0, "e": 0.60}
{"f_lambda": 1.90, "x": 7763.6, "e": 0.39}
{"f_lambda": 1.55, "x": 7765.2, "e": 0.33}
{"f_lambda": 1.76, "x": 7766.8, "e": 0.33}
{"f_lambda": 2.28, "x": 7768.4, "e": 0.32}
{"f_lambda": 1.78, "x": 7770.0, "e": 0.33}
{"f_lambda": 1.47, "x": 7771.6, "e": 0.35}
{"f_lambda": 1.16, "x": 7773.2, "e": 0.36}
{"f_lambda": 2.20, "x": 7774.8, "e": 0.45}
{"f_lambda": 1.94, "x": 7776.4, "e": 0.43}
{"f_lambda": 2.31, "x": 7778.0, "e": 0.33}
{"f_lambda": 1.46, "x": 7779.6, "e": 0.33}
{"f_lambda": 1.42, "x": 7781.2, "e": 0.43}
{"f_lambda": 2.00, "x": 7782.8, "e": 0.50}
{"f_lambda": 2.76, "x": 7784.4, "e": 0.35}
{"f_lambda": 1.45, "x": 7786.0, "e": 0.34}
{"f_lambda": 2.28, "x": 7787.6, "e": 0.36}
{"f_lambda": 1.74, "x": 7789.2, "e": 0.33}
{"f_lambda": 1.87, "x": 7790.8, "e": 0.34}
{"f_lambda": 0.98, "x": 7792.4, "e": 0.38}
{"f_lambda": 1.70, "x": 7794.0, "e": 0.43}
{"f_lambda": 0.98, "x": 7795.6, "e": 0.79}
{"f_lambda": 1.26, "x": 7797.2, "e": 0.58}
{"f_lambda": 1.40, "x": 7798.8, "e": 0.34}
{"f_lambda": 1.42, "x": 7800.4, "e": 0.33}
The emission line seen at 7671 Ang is H-alpha 6563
